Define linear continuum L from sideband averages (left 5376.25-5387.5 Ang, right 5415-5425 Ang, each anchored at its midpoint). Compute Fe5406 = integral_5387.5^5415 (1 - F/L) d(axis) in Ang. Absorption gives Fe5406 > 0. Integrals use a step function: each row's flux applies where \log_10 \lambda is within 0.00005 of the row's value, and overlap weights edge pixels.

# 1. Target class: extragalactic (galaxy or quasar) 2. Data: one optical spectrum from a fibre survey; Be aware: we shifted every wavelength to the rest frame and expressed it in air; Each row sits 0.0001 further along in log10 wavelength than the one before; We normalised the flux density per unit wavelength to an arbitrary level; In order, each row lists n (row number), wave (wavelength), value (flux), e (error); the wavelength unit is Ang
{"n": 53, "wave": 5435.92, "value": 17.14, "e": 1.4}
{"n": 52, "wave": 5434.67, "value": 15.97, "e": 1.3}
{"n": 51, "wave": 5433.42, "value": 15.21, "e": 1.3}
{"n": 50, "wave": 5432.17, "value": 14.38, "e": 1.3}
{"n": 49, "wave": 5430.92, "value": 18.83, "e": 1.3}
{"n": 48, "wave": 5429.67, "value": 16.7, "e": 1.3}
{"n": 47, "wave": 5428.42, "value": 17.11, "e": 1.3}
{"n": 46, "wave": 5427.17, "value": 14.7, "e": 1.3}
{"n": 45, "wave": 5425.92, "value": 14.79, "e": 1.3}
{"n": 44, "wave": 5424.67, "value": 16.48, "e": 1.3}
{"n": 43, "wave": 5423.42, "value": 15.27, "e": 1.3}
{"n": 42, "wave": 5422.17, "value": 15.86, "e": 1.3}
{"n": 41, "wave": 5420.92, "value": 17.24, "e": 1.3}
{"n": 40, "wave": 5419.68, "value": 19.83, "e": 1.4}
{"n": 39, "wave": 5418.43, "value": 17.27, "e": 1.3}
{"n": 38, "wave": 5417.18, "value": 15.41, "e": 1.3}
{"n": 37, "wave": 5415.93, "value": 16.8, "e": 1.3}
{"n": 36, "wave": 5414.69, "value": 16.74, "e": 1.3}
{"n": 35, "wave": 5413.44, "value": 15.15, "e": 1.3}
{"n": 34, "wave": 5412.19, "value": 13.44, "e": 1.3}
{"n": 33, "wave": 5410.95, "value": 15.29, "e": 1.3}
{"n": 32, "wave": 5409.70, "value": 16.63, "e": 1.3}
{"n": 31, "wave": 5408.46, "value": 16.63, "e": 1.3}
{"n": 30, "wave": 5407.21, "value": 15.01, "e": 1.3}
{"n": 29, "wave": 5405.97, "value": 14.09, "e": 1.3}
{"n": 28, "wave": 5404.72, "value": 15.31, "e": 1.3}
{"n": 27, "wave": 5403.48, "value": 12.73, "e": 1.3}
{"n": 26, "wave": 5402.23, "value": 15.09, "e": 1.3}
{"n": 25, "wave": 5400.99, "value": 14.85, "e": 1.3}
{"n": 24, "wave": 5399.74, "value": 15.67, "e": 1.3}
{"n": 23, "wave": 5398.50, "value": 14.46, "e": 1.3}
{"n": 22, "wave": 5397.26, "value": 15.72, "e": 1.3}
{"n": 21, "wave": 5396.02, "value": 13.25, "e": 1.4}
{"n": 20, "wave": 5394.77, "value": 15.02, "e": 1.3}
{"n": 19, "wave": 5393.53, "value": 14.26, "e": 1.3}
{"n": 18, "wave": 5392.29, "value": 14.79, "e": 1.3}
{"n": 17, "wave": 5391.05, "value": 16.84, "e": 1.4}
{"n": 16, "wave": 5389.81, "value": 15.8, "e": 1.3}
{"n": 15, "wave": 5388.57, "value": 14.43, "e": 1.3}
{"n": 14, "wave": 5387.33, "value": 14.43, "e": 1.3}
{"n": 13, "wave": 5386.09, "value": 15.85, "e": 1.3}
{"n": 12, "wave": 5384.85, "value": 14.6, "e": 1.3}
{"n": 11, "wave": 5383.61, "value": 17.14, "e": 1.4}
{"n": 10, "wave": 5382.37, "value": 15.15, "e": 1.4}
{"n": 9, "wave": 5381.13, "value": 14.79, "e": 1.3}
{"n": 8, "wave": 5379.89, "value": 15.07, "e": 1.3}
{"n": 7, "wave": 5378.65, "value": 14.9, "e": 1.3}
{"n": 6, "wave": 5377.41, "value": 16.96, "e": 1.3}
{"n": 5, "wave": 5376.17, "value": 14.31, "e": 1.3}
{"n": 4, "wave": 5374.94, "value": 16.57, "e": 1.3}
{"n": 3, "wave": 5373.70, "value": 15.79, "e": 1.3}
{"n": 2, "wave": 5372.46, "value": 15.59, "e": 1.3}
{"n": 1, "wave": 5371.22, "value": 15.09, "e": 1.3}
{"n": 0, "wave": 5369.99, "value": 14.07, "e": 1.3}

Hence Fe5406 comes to 1.8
